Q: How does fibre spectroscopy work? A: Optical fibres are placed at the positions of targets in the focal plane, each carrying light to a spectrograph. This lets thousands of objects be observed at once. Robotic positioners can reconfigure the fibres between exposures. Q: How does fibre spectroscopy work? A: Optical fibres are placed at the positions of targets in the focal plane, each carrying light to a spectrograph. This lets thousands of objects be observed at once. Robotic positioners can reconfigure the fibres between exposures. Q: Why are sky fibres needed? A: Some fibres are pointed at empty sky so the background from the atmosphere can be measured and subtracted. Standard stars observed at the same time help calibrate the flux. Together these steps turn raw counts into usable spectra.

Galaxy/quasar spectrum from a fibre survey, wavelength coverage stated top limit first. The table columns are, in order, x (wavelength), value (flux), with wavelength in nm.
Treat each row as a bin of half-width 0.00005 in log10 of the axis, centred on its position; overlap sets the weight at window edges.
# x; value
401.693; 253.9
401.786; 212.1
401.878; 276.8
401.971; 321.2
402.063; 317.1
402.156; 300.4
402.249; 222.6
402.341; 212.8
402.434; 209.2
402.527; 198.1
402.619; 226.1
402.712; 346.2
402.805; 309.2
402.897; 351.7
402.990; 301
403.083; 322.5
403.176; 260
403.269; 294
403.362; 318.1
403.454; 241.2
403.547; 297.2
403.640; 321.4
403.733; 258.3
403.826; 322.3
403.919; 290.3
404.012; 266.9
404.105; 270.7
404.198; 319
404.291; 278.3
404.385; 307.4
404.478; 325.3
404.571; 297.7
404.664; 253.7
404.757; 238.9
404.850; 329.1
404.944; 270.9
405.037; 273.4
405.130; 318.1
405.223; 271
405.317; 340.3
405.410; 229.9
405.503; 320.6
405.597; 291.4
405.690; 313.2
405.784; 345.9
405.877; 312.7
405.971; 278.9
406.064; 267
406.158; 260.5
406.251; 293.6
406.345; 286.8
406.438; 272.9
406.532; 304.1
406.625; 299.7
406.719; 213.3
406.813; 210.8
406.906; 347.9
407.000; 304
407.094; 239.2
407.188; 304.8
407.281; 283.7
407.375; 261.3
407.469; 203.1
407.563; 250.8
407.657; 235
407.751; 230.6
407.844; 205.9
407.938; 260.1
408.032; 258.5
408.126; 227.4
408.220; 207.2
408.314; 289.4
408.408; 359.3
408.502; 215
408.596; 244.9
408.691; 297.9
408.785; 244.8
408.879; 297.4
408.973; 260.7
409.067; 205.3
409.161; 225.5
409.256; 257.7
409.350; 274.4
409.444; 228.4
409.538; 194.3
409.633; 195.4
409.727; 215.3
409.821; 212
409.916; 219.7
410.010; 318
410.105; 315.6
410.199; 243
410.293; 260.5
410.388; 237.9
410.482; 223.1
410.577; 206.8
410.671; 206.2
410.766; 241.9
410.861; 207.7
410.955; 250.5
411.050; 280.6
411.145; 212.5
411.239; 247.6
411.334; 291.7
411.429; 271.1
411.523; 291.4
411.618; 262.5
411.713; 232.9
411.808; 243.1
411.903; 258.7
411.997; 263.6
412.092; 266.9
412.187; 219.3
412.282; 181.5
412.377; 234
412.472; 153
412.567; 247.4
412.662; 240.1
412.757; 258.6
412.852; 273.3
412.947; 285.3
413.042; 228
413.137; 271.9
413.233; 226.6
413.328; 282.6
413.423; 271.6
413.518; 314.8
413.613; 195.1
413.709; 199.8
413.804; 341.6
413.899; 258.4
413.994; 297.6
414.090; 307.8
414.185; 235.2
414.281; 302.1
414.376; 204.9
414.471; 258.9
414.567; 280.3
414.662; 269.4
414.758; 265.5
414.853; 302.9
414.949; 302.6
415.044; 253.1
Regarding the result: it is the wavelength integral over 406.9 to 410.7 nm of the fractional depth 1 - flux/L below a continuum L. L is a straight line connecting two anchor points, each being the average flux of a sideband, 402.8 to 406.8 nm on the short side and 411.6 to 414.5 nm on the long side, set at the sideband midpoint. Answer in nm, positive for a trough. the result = 0.31 nm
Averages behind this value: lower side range 291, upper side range 252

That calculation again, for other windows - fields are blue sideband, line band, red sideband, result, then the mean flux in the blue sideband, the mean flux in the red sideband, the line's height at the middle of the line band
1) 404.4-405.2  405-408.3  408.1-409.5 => 0.021 nm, 289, 256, 274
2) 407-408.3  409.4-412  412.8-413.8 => 0.099 nm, 247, 259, 253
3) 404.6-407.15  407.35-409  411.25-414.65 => 0.136 nm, 285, 256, 275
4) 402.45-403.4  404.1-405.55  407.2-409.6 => -0.080 nm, 290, 249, 276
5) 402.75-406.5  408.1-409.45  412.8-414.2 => 0.115 nm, 293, 267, 281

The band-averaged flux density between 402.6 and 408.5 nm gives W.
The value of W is 282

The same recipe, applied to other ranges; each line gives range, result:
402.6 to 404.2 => 296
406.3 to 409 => 263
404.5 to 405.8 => 292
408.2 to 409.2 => 261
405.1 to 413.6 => 257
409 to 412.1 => 244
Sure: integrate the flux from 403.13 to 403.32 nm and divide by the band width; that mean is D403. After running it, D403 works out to 278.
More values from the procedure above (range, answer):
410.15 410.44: 248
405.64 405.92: 324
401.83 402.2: 304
